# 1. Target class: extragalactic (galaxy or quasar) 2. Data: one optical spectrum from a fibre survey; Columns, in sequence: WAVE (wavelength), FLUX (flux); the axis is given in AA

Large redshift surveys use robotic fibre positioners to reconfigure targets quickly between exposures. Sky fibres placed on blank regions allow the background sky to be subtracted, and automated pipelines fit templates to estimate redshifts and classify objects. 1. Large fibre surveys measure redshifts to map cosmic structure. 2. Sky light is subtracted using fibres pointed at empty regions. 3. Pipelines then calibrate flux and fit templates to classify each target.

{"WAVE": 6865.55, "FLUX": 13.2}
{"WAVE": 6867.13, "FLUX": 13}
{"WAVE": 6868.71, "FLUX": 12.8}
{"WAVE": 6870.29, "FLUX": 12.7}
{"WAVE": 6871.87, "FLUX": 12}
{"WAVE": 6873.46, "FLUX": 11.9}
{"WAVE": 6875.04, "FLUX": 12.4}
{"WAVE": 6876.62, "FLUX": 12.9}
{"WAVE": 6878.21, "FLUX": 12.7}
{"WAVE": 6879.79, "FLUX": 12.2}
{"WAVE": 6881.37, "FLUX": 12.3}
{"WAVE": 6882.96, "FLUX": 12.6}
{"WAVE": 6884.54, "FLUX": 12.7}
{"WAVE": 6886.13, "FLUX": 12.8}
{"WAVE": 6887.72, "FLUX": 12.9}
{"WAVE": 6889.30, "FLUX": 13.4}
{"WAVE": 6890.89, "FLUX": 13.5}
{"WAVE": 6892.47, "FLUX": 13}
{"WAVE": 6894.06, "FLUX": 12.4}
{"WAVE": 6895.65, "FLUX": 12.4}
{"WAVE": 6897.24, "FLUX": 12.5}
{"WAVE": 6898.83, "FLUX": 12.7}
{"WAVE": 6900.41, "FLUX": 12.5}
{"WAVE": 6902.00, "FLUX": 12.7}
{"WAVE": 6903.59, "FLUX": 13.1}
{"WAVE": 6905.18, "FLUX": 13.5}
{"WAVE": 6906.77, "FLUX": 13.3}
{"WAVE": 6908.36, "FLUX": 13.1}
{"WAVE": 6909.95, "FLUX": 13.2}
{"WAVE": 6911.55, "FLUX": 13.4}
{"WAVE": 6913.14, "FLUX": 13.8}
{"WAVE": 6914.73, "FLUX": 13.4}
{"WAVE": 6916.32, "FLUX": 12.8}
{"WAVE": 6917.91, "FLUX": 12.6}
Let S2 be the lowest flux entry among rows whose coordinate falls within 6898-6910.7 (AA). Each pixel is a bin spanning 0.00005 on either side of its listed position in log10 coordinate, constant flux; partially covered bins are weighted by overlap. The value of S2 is 12.5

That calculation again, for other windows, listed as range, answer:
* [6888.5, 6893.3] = 13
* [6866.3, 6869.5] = 12.8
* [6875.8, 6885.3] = 12.2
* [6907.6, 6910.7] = 13.1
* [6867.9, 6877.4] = 11.9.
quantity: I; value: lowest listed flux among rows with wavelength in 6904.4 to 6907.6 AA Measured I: 13.3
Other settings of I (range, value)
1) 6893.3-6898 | 12.4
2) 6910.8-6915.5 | 13.4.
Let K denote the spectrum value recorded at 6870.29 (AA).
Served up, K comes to 12.7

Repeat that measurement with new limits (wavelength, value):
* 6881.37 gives 12.3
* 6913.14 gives 13.8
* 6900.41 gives 12.5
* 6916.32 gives 12.8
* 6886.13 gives 12.8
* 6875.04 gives 12.4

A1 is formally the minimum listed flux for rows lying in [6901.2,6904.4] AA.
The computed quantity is 12.7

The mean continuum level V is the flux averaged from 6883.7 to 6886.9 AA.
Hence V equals 12.7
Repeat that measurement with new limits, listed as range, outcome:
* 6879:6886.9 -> 12.5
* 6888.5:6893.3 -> 13.3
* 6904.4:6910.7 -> 13.3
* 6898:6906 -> 12.9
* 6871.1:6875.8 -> 12.1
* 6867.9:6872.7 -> 12.5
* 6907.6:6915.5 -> 13.4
